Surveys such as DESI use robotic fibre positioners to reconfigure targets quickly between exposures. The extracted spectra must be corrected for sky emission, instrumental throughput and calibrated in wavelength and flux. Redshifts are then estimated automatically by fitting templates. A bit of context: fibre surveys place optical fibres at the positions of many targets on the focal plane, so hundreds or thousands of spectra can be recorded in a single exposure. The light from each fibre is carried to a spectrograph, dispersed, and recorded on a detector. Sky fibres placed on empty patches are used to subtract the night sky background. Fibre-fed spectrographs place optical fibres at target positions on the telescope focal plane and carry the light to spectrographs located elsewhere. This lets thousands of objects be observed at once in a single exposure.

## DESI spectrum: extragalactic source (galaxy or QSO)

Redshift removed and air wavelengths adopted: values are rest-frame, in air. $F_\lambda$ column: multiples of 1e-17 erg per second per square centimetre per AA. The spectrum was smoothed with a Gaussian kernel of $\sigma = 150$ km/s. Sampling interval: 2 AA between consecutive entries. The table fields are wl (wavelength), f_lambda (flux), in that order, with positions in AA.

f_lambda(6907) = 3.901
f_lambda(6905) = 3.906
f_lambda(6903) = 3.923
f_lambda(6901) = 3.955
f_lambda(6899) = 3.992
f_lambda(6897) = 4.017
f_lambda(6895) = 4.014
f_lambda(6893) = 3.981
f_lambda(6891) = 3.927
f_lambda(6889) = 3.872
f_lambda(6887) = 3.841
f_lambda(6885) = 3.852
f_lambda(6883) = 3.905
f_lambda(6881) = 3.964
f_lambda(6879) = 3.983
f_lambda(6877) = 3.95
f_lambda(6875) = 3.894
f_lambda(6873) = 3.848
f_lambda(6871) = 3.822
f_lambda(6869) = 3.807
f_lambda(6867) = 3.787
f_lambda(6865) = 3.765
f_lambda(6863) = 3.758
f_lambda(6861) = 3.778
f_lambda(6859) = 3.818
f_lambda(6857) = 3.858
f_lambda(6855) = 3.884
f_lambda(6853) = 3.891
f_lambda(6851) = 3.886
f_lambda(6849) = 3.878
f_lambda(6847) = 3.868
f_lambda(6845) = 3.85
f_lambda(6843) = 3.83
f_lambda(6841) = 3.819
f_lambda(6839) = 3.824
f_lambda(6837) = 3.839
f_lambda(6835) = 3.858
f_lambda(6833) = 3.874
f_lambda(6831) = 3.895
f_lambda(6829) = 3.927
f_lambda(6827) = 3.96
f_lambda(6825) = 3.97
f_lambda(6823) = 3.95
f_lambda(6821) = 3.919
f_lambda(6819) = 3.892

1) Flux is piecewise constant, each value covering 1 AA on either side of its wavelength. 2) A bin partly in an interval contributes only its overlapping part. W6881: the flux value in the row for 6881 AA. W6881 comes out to 3.964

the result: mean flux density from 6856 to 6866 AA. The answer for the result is 3.8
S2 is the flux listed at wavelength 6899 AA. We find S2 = 3.992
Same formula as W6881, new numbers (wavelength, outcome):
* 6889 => 3.872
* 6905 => 3.906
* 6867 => 3.787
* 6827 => 3.96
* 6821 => 3.919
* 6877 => 3.95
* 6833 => 3.874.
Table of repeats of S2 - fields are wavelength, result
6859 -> 3.818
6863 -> 3.758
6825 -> 3.97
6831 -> 3.895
